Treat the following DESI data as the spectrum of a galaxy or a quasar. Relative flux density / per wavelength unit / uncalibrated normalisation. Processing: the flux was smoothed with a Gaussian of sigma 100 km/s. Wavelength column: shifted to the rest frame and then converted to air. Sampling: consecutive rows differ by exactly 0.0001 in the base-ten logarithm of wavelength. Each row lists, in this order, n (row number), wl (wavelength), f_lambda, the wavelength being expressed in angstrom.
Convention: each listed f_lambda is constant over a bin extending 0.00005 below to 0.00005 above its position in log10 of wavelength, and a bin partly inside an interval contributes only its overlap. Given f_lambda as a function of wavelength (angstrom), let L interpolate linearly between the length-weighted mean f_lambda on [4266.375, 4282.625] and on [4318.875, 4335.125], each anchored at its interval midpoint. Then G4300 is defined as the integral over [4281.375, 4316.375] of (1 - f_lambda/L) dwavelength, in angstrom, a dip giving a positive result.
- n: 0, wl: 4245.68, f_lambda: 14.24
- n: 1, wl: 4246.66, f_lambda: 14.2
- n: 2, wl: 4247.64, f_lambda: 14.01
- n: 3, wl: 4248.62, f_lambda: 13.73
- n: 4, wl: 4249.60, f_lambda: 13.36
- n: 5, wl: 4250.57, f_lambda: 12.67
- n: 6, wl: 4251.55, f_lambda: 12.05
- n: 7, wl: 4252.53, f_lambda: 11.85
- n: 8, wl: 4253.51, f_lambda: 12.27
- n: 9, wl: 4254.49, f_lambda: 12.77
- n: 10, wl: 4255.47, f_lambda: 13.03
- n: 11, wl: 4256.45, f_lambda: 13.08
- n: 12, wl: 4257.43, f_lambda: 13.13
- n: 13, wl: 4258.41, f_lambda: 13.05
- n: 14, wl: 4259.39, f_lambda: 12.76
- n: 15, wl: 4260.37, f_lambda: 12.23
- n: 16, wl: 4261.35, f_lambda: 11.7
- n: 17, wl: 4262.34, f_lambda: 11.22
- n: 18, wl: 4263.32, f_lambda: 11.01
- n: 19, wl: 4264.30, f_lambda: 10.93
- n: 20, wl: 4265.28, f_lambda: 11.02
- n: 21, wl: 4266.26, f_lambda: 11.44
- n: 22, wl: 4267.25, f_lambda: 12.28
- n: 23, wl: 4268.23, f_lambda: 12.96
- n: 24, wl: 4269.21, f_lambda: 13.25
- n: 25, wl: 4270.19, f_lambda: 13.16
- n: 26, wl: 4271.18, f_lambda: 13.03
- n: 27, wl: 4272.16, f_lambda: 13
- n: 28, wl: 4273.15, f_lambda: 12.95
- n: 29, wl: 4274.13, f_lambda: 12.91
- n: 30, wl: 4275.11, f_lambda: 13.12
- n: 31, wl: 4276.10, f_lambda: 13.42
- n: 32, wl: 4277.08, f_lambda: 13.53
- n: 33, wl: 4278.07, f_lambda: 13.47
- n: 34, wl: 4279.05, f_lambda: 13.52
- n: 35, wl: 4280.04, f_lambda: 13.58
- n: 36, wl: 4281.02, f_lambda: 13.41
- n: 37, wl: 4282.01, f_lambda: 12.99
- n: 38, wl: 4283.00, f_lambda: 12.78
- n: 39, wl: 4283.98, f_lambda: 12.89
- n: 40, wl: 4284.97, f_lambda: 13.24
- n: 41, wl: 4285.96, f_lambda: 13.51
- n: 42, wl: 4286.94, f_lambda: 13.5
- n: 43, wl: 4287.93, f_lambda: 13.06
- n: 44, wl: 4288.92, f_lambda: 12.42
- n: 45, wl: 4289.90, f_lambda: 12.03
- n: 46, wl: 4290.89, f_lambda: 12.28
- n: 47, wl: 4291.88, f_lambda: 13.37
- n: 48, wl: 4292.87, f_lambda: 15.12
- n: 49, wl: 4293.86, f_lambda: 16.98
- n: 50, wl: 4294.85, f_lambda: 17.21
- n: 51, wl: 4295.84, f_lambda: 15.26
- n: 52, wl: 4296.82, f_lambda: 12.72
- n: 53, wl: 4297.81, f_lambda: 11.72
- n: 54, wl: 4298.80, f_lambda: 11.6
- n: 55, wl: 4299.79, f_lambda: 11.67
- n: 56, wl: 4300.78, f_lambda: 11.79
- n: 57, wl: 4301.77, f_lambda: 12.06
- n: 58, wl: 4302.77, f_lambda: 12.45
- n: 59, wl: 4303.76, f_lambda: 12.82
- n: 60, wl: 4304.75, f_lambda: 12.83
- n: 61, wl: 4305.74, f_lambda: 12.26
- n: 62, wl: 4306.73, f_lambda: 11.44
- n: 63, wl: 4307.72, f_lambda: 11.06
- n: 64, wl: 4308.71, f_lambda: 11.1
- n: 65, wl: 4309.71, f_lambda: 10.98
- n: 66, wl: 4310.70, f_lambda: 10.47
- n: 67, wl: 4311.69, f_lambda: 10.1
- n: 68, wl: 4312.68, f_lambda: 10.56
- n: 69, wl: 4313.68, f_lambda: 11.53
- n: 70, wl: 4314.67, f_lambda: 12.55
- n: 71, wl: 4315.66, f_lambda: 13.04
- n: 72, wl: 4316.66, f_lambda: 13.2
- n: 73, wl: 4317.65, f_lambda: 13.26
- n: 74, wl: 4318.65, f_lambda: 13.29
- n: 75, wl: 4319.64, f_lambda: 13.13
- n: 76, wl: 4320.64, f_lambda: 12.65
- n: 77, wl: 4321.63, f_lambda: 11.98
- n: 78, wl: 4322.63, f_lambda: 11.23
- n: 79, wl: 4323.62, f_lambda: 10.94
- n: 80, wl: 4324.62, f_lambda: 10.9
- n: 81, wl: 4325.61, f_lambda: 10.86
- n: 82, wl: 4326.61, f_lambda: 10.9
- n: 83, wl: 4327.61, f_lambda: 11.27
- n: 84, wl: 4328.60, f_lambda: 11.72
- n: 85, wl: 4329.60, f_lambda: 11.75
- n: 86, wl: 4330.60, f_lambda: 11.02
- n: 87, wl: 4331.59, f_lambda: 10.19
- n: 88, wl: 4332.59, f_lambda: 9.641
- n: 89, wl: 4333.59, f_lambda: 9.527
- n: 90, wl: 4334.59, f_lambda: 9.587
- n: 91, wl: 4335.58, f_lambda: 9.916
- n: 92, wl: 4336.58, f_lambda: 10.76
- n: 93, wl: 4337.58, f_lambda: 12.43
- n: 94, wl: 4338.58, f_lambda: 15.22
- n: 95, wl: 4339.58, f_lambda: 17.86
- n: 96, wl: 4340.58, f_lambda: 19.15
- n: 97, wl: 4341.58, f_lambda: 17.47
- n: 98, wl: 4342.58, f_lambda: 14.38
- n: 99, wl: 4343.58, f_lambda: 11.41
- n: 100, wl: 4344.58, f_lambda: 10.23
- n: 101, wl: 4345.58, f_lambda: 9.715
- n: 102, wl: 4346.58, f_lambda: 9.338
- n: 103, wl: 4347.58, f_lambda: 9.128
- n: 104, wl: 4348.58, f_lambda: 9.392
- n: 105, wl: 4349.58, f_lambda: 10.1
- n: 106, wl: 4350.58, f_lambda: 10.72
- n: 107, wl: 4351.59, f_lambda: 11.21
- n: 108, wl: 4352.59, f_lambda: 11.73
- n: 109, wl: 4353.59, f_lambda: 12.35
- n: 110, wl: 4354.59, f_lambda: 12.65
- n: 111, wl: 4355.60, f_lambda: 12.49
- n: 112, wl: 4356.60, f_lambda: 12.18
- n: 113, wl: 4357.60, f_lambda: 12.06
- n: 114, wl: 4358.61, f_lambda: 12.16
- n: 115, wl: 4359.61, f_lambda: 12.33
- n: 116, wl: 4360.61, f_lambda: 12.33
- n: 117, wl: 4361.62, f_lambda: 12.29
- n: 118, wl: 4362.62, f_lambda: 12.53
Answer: -1.20 angstrom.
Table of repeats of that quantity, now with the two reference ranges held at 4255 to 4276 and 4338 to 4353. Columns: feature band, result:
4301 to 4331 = 1.6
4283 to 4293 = -0.5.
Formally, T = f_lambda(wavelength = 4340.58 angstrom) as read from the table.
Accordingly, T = 19.15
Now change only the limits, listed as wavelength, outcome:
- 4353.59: 12.35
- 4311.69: 10.1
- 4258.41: 13.05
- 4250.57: 12.67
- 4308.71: 11.1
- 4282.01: 12.99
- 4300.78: 11.79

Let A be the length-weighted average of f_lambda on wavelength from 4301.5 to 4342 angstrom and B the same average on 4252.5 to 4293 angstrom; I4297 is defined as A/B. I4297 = 0.9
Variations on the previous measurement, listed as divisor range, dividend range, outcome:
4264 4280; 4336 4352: 0.97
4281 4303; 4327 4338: 0.81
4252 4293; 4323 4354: 0.91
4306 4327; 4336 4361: 1.06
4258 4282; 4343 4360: 0.88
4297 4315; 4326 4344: 1.07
